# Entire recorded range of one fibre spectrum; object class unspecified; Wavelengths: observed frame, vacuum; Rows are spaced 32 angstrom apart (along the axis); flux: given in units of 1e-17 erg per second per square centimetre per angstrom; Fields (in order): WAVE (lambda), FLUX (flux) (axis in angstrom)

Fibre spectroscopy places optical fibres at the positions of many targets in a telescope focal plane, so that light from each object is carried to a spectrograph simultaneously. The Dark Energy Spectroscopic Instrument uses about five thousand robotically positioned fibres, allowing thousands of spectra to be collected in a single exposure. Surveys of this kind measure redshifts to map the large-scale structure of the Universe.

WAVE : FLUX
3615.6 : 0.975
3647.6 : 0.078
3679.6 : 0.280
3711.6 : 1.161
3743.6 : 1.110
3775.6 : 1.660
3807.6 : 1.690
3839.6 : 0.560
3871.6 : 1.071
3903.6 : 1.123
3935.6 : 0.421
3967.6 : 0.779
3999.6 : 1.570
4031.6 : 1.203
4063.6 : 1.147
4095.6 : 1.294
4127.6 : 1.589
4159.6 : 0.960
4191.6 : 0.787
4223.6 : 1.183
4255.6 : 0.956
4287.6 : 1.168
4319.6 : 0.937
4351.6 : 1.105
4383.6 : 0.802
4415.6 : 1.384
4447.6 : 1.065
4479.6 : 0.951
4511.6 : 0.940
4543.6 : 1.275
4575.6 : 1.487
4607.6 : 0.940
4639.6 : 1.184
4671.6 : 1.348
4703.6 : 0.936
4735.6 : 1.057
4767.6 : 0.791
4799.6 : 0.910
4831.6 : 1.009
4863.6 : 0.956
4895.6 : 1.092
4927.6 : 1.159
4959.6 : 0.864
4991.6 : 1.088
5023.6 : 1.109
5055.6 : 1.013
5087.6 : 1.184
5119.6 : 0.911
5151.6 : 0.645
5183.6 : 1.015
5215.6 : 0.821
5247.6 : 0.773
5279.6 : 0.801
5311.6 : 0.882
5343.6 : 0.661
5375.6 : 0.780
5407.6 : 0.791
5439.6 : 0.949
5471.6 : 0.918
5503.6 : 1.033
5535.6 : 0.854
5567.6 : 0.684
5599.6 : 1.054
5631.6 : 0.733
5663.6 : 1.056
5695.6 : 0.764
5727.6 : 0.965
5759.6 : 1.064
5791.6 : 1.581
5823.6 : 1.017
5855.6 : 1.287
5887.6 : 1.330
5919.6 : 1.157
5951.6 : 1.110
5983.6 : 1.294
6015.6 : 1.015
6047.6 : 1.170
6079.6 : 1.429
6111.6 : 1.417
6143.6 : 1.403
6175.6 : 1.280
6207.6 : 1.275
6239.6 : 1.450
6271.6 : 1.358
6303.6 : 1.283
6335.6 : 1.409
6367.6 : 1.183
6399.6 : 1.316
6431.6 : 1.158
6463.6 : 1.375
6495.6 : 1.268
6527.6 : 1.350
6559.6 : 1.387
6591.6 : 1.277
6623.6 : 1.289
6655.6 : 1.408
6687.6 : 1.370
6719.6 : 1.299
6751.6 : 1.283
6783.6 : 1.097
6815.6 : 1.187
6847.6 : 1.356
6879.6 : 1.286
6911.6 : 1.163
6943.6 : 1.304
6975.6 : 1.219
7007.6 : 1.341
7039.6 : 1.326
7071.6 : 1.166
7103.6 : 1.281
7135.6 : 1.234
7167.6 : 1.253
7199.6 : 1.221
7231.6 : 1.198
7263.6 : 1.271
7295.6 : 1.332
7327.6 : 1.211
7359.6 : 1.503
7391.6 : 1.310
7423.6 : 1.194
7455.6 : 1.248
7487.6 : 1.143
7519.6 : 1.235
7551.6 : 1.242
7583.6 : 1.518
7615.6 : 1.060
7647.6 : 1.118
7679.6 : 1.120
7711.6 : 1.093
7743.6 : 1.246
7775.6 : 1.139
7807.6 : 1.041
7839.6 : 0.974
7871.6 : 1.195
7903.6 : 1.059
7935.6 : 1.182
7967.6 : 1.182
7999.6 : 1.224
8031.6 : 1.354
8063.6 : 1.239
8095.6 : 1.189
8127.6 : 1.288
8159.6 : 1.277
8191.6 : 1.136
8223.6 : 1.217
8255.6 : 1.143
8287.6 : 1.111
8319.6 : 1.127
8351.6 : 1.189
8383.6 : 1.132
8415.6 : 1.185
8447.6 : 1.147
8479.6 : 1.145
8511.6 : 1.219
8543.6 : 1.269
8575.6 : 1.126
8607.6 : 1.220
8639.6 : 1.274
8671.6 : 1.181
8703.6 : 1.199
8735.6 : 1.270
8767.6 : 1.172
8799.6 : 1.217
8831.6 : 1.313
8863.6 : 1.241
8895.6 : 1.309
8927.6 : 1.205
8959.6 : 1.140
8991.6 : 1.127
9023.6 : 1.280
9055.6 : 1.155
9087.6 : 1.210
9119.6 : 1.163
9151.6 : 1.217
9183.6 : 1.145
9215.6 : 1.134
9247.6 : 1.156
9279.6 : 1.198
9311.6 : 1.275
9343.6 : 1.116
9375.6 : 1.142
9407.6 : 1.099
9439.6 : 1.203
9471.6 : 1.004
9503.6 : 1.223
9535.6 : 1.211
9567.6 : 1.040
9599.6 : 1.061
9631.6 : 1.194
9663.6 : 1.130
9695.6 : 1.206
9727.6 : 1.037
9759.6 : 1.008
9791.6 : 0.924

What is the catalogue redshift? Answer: 0.52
